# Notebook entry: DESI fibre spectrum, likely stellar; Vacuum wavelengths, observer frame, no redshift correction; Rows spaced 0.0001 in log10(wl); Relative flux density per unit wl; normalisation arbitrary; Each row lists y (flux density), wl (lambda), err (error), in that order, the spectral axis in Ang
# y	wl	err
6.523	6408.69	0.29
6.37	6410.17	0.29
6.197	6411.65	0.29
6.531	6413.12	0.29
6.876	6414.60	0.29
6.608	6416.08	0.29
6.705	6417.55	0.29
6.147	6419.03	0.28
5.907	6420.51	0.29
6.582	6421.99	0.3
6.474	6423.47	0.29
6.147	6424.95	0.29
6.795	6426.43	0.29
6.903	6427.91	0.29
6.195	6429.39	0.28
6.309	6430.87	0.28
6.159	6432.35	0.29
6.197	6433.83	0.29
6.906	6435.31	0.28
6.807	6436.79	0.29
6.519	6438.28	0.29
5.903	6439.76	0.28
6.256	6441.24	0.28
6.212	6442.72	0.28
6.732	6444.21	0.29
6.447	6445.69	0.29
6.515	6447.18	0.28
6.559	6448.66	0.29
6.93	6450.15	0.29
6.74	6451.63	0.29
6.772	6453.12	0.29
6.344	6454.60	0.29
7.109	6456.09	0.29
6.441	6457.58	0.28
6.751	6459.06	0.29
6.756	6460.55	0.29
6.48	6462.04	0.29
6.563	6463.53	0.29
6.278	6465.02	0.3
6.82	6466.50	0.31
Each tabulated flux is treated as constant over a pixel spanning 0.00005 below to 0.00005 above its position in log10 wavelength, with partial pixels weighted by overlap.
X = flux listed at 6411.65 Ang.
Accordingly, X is 6.197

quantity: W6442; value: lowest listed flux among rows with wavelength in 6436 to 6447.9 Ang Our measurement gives 5.903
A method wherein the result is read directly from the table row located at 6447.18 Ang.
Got 6.515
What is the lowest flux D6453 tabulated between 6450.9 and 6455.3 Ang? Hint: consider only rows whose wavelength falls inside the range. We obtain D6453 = 6.344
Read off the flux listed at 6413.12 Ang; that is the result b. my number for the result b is 6.531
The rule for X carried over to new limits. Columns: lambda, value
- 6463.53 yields 6.563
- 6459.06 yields 6.751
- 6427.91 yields 6.903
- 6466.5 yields 6.82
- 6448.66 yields 6.559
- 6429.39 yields 6.195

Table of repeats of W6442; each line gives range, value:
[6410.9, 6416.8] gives 6.197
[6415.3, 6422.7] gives 5.907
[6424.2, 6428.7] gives 6.147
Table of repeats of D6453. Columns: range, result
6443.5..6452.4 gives 6.447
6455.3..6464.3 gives 6.441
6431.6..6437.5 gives 6.159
